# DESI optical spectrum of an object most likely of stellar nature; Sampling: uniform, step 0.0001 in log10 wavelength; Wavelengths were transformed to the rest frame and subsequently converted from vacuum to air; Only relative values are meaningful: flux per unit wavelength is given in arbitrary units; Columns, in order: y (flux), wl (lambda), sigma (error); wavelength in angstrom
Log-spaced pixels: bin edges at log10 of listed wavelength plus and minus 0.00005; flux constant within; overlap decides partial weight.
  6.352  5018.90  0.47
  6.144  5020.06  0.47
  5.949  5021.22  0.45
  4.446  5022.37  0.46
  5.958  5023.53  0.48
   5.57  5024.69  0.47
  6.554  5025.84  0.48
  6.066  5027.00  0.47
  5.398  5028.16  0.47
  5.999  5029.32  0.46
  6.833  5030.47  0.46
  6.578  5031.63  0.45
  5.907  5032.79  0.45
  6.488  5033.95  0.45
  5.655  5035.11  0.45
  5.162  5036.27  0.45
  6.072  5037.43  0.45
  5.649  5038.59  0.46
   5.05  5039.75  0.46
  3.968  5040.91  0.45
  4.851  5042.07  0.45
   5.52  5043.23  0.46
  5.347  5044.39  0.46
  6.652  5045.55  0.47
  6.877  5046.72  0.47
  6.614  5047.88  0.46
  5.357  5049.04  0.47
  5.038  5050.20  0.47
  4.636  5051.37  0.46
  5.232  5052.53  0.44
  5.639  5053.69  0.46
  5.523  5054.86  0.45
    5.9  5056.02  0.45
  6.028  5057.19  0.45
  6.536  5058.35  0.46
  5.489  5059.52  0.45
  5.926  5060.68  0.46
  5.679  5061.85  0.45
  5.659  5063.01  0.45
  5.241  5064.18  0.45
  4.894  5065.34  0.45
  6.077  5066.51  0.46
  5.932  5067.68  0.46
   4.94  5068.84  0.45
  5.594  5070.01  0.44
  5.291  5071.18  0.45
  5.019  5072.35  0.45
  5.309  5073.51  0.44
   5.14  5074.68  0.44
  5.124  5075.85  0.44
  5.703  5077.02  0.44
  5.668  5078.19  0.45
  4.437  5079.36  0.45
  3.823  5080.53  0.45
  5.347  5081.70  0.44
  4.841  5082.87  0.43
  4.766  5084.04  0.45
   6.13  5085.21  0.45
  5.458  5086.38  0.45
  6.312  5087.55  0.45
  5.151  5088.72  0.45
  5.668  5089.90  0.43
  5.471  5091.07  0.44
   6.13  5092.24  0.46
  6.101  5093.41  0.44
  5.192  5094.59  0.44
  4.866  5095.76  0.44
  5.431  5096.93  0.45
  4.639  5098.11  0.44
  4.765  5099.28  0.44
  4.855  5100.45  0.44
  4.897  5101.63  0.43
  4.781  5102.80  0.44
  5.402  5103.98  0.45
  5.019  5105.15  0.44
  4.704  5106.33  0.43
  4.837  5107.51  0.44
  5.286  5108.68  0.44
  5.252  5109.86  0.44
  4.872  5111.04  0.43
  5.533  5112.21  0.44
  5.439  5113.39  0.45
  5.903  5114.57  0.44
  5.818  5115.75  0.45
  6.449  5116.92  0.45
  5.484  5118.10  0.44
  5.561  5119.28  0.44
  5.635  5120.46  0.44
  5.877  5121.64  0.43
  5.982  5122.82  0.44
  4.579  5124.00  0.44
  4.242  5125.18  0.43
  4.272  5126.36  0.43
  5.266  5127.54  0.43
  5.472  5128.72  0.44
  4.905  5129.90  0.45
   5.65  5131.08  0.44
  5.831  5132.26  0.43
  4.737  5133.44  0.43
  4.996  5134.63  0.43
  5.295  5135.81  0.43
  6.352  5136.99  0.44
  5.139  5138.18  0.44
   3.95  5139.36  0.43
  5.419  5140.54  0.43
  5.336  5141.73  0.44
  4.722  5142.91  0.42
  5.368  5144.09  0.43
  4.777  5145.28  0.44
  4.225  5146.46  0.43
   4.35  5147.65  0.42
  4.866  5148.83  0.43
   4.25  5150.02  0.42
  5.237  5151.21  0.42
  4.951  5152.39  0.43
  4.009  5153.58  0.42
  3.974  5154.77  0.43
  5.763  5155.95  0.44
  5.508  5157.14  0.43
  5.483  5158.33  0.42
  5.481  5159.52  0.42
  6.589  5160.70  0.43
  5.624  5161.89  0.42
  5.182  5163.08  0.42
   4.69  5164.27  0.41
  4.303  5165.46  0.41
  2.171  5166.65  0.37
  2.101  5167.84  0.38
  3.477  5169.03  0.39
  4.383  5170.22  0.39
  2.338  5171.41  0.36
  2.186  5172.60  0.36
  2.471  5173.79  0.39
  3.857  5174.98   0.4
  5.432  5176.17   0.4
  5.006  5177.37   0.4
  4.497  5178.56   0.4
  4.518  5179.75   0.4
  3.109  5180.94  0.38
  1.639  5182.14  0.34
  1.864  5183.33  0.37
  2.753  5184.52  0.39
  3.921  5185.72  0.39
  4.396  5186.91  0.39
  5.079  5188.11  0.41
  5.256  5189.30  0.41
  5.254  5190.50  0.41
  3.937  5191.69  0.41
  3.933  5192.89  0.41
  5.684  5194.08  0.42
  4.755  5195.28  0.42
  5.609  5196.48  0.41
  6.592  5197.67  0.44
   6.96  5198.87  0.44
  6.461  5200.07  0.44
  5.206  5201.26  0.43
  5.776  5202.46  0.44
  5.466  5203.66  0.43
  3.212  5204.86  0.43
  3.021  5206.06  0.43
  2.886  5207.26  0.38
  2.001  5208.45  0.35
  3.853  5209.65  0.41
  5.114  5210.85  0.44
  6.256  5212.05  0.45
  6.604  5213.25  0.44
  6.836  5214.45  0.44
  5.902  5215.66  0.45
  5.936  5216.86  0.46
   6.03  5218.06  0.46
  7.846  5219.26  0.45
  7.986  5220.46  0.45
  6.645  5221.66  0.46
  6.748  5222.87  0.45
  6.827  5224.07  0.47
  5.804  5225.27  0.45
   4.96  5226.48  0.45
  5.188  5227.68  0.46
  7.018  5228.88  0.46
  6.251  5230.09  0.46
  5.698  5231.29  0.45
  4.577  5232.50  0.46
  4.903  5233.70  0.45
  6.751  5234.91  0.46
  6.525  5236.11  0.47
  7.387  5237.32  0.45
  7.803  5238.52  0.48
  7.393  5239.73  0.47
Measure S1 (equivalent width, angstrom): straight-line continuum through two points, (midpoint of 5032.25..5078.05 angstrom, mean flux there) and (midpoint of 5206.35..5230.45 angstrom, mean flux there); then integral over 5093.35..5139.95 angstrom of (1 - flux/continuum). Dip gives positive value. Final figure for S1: 3.51 angstrom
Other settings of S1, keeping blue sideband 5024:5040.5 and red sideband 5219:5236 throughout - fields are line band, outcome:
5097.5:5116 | 2.8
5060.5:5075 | 1.3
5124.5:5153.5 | 5.3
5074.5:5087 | 1.8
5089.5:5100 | 1.1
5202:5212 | 3.5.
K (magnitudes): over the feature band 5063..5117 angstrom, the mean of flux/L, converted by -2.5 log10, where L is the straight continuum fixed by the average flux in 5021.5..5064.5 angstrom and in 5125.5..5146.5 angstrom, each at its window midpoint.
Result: 0.02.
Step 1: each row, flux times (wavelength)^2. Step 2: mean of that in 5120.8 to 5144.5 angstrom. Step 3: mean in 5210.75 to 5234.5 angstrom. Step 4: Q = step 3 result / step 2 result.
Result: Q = 1.2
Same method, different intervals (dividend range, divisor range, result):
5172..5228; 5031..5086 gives 0.95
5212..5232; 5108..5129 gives 1.23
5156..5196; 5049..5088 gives 0.81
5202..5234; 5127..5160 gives 1.13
